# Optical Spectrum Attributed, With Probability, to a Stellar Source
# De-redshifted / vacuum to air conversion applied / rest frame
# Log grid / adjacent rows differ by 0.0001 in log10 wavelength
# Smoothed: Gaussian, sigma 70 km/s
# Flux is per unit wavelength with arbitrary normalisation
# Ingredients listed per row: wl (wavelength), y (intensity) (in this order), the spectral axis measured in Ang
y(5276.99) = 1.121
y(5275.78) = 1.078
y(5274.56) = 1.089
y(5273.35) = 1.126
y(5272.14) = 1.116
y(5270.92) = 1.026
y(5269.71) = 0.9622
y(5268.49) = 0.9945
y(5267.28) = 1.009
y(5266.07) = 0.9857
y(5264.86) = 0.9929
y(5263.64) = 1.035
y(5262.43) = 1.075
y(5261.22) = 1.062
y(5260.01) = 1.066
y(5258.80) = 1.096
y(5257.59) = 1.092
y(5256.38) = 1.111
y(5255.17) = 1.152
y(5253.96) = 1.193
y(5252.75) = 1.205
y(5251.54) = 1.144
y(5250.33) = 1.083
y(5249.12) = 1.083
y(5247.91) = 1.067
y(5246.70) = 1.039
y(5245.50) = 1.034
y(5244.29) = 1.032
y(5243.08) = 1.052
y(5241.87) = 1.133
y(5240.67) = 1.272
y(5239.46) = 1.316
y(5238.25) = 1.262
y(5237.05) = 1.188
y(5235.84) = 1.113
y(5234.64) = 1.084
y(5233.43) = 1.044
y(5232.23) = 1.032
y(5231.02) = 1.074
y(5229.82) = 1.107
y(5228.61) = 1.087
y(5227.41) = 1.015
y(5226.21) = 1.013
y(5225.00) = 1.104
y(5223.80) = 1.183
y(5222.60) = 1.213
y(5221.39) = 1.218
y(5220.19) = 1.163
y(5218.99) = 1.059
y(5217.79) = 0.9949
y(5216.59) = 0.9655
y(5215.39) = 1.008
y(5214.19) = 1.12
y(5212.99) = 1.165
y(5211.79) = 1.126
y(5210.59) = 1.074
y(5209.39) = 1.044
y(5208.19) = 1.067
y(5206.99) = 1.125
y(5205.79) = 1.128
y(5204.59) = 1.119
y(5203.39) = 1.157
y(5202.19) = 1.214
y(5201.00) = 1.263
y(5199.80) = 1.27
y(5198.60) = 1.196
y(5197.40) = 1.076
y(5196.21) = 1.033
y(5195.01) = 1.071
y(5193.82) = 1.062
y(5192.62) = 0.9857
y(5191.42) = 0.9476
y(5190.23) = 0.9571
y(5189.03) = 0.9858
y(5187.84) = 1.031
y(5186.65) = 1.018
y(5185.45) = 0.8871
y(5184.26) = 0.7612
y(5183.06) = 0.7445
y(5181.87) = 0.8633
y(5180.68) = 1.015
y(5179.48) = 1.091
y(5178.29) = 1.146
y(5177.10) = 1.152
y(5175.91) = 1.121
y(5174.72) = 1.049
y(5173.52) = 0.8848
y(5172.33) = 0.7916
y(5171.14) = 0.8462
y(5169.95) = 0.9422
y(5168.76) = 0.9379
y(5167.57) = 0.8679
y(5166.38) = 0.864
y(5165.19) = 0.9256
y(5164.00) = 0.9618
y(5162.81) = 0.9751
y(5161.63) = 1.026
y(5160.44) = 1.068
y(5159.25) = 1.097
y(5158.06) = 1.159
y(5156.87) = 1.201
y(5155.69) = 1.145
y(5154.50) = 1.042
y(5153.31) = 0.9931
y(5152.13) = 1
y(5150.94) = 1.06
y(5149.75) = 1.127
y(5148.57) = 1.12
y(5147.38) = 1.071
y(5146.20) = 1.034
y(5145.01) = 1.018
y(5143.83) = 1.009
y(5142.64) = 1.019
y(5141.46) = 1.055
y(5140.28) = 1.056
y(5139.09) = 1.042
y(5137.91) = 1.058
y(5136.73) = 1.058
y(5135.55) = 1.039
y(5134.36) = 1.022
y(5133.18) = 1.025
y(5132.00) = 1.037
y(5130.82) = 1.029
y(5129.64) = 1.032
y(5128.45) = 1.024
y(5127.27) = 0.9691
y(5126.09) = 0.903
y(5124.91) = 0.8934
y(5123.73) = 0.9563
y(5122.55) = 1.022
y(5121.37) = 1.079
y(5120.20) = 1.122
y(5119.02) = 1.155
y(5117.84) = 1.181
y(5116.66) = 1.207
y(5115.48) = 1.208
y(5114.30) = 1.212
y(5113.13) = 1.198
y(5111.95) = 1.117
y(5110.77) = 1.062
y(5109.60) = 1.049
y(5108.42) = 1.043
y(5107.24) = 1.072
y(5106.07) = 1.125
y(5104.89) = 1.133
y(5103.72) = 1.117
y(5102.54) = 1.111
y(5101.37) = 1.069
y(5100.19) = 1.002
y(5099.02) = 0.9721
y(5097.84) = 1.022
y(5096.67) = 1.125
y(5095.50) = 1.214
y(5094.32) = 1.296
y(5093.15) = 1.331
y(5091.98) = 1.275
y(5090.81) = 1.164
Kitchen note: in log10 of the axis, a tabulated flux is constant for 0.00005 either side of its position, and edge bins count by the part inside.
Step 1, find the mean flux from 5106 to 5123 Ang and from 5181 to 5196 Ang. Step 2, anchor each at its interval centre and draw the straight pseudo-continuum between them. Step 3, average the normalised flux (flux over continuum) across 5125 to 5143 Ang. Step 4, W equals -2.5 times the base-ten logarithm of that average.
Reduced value 0.06 mag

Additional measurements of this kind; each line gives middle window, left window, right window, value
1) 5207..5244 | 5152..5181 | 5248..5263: -0.03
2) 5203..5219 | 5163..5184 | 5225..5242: -0.02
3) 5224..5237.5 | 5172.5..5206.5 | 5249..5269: -0.02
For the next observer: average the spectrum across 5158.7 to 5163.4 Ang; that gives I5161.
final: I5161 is 1.04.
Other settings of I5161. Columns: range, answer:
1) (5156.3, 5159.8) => 1.15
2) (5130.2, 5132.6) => 1.03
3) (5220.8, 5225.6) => 1.18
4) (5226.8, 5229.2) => 1.05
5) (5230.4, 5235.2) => 1.06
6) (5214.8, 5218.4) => 0.991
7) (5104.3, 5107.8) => 1.11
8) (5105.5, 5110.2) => 1.07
